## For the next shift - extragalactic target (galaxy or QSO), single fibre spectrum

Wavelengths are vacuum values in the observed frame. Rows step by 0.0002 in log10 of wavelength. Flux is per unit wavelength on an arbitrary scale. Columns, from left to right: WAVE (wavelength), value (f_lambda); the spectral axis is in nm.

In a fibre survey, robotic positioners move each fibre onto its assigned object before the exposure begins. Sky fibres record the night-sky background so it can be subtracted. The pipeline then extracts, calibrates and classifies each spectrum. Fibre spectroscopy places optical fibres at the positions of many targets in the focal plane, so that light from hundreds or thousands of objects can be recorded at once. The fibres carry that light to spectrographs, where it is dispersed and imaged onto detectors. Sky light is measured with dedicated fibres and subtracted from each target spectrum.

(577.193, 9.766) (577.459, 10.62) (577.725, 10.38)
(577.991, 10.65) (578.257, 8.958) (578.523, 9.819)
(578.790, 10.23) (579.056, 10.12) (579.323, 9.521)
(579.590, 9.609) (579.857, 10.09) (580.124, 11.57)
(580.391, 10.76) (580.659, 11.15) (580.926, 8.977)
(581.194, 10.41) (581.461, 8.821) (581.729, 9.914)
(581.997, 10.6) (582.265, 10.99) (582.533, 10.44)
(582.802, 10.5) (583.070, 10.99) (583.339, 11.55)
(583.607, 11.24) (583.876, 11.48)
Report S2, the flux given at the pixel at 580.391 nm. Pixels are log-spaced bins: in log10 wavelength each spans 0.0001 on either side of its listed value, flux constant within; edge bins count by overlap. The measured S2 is 10.76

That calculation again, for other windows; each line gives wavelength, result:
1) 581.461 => 8.821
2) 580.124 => 11.57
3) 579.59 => 9.609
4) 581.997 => 10.6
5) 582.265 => 10.99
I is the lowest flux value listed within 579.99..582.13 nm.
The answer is 8.821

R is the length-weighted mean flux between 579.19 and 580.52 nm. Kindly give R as 10.3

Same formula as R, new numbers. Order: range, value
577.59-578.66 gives 9.96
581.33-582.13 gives 9.78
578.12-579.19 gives 9.79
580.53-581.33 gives 10.2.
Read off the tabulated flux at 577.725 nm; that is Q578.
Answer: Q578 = 10.38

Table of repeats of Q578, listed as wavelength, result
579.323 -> 9.521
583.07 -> 10.99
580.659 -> 11.15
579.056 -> 10.12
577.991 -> 10.65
